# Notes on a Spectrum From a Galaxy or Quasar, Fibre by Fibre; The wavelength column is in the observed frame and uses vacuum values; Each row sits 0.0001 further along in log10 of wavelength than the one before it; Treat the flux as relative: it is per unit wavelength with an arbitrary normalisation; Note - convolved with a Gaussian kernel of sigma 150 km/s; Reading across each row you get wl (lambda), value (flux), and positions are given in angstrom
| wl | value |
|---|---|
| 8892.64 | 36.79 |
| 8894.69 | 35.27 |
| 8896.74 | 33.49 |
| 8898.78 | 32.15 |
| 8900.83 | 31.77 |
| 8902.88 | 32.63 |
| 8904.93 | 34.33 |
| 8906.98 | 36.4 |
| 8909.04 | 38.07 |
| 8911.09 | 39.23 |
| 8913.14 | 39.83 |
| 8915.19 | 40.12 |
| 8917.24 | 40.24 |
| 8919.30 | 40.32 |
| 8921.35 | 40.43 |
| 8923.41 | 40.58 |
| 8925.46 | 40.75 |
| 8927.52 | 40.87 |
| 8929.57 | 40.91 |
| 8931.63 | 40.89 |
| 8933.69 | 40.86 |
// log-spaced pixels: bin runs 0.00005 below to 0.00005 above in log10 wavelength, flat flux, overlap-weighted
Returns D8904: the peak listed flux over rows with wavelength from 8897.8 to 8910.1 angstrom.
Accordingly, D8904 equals 38.07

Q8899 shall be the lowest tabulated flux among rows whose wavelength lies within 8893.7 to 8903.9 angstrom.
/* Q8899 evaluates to 31.77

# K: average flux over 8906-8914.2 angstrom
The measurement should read 38.4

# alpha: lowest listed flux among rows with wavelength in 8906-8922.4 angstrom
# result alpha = 36.4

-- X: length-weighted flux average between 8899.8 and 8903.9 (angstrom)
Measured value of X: 32.2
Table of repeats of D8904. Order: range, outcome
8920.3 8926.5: 40.75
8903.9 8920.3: 40.32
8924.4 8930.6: 40.91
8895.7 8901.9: 33.49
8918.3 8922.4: 40.43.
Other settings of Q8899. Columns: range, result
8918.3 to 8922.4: 40.32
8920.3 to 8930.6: 40.43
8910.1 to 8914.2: 39.23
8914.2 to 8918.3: 40.12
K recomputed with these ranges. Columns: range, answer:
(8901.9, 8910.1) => 35.4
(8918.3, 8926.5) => 40.5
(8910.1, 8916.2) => 39.8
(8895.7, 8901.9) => 32.5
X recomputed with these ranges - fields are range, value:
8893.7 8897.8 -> 34.4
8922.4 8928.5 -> 40.7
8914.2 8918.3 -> 40.1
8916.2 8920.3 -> 40.2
